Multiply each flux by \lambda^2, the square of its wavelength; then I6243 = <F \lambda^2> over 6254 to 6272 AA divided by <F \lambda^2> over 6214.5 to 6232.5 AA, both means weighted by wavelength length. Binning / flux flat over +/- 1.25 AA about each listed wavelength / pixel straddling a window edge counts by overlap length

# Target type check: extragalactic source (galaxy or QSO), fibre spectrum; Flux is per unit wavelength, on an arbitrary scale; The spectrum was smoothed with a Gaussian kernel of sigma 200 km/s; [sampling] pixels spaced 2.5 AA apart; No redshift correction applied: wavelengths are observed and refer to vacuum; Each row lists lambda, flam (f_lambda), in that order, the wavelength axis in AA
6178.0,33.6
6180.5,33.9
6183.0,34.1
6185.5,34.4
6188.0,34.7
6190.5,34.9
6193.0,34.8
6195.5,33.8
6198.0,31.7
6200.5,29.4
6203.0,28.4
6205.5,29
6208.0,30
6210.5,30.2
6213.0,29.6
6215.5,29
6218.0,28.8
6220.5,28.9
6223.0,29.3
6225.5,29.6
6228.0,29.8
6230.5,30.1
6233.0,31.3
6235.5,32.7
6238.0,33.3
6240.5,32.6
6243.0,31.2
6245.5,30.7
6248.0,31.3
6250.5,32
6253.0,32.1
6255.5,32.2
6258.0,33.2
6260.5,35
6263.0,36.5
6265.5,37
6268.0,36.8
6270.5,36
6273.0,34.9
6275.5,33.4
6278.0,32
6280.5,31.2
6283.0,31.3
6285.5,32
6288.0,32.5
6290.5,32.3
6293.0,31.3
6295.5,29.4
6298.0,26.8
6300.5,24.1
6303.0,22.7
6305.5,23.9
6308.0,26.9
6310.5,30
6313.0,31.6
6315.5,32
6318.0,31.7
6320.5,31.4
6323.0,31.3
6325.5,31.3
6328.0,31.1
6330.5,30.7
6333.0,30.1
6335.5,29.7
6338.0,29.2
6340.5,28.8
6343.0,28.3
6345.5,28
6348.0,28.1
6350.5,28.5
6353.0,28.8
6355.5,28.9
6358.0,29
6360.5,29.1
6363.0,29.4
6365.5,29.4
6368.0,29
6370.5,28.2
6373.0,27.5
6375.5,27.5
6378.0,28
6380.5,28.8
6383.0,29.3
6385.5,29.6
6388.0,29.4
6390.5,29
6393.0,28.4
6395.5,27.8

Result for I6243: 1.21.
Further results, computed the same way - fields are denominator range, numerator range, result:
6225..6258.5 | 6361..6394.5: 0.95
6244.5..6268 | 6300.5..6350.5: 0.89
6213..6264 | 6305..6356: 0.97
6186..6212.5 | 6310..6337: 1.02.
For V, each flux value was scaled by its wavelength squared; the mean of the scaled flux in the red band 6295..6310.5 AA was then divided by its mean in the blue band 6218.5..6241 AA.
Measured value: 0.86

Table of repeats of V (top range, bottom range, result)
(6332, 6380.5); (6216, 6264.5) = 0.94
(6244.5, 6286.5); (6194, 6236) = 1.13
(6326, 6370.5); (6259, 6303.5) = 0.93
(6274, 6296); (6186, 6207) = 1.02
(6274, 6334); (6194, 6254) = 1.01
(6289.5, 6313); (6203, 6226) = 0.97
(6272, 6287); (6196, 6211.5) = 1.11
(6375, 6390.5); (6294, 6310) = 1.14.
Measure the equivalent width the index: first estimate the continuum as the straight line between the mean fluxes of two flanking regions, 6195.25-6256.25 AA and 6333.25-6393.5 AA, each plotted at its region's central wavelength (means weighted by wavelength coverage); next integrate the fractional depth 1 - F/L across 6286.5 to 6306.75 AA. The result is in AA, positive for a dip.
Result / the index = 1.2 AA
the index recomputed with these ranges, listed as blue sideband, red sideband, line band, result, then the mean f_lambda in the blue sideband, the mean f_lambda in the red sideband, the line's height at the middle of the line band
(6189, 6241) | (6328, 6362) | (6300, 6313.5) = 1.5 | 30.8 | 29.1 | 29.6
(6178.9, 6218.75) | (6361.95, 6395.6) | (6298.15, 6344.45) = 0.9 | 31.7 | 28.7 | 29.7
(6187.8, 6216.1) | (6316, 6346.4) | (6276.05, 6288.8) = -0.5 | 31.2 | 30.2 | 30.6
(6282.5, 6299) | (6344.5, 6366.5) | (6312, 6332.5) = -1.0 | 30.8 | 28.8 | 29.8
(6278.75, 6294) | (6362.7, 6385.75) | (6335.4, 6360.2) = 0.7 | 31.8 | 28.6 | 29.6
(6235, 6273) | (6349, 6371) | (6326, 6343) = 0.1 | 33.6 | 28.9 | 30.1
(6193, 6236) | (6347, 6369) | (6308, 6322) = -0.8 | 30.2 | 28.9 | 29.3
